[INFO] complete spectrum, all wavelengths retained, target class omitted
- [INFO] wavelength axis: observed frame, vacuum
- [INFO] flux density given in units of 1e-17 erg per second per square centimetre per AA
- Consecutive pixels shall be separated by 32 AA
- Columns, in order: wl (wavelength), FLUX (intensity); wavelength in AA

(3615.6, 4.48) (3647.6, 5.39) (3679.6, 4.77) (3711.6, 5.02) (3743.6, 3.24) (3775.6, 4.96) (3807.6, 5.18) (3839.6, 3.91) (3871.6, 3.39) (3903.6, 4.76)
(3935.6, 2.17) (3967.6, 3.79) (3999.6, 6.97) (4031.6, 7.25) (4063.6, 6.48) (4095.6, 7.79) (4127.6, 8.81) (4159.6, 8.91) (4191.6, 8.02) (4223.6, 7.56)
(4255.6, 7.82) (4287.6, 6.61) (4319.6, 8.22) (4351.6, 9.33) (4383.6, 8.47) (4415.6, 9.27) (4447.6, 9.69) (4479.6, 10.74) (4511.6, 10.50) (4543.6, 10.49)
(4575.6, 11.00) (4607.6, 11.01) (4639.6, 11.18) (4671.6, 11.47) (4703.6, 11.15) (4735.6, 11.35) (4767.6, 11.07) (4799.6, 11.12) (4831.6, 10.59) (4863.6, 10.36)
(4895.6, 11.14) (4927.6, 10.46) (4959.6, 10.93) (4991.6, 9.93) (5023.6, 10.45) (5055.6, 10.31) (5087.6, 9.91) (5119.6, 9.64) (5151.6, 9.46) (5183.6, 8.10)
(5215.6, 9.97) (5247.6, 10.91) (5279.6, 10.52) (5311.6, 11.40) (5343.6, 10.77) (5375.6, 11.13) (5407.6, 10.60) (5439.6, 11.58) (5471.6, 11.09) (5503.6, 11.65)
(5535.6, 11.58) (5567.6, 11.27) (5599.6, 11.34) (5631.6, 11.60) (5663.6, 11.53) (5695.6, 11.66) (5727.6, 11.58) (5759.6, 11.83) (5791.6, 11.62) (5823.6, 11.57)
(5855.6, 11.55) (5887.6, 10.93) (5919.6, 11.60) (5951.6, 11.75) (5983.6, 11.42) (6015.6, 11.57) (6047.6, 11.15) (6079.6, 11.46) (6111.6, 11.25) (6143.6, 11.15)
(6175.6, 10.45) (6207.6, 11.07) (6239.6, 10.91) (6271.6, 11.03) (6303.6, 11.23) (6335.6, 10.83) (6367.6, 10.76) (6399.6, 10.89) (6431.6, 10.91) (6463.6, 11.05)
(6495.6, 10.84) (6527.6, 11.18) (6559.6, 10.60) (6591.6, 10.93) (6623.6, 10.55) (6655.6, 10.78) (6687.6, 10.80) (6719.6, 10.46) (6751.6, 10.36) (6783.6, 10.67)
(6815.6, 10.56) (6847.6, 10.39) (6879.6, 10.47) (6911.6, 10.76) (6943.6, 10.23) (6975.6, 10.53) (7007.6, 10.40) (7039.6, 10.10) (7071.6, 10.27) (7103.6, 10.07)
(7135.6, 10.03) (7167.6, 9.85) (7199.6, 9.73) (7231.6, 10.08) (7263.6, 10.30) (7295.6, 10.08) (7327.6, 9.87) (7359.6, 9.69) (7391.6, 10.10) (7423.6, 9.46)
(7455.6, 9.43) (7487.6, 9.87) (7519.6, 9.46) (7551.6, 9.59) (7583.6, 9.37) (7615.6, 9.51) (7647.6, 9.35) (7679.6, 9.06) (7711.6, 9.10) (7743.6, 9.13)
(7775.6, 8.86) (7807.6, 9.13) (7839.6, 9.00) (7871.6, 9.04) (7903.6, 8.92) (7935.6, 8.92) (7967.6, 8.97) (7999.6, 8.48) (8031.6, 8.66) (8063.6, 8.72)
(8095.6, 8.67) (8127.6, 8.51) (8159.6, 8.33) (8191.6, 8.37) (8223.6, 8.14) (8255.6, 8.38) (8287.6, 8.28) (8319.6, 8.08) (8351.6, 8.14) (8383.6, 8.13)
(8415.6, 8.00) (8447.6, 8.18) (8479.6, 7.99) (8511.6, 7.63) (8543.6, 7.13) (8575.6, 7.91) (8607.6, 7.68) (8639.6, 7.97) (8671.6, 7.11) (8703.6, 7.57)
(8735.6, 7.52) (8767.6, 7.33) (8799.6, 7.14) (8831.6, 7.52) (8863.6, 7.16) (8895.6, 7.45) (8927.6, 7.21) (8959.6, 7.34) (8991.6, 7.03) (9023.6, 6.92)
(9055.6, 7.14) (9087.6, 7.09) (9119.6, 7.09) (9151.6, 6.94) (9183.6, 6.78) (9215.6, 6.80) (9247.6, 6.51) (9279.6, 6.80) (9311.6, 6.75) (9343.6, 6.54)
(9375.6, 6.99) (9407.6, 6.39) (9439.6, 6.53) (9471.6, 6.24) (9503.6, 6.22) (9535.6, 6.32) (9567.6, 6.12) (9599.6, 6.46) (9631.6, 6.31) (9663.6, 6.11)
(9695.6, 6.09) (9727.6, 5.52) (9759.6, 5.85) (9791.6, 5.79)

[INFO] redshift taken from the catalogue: 0.000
